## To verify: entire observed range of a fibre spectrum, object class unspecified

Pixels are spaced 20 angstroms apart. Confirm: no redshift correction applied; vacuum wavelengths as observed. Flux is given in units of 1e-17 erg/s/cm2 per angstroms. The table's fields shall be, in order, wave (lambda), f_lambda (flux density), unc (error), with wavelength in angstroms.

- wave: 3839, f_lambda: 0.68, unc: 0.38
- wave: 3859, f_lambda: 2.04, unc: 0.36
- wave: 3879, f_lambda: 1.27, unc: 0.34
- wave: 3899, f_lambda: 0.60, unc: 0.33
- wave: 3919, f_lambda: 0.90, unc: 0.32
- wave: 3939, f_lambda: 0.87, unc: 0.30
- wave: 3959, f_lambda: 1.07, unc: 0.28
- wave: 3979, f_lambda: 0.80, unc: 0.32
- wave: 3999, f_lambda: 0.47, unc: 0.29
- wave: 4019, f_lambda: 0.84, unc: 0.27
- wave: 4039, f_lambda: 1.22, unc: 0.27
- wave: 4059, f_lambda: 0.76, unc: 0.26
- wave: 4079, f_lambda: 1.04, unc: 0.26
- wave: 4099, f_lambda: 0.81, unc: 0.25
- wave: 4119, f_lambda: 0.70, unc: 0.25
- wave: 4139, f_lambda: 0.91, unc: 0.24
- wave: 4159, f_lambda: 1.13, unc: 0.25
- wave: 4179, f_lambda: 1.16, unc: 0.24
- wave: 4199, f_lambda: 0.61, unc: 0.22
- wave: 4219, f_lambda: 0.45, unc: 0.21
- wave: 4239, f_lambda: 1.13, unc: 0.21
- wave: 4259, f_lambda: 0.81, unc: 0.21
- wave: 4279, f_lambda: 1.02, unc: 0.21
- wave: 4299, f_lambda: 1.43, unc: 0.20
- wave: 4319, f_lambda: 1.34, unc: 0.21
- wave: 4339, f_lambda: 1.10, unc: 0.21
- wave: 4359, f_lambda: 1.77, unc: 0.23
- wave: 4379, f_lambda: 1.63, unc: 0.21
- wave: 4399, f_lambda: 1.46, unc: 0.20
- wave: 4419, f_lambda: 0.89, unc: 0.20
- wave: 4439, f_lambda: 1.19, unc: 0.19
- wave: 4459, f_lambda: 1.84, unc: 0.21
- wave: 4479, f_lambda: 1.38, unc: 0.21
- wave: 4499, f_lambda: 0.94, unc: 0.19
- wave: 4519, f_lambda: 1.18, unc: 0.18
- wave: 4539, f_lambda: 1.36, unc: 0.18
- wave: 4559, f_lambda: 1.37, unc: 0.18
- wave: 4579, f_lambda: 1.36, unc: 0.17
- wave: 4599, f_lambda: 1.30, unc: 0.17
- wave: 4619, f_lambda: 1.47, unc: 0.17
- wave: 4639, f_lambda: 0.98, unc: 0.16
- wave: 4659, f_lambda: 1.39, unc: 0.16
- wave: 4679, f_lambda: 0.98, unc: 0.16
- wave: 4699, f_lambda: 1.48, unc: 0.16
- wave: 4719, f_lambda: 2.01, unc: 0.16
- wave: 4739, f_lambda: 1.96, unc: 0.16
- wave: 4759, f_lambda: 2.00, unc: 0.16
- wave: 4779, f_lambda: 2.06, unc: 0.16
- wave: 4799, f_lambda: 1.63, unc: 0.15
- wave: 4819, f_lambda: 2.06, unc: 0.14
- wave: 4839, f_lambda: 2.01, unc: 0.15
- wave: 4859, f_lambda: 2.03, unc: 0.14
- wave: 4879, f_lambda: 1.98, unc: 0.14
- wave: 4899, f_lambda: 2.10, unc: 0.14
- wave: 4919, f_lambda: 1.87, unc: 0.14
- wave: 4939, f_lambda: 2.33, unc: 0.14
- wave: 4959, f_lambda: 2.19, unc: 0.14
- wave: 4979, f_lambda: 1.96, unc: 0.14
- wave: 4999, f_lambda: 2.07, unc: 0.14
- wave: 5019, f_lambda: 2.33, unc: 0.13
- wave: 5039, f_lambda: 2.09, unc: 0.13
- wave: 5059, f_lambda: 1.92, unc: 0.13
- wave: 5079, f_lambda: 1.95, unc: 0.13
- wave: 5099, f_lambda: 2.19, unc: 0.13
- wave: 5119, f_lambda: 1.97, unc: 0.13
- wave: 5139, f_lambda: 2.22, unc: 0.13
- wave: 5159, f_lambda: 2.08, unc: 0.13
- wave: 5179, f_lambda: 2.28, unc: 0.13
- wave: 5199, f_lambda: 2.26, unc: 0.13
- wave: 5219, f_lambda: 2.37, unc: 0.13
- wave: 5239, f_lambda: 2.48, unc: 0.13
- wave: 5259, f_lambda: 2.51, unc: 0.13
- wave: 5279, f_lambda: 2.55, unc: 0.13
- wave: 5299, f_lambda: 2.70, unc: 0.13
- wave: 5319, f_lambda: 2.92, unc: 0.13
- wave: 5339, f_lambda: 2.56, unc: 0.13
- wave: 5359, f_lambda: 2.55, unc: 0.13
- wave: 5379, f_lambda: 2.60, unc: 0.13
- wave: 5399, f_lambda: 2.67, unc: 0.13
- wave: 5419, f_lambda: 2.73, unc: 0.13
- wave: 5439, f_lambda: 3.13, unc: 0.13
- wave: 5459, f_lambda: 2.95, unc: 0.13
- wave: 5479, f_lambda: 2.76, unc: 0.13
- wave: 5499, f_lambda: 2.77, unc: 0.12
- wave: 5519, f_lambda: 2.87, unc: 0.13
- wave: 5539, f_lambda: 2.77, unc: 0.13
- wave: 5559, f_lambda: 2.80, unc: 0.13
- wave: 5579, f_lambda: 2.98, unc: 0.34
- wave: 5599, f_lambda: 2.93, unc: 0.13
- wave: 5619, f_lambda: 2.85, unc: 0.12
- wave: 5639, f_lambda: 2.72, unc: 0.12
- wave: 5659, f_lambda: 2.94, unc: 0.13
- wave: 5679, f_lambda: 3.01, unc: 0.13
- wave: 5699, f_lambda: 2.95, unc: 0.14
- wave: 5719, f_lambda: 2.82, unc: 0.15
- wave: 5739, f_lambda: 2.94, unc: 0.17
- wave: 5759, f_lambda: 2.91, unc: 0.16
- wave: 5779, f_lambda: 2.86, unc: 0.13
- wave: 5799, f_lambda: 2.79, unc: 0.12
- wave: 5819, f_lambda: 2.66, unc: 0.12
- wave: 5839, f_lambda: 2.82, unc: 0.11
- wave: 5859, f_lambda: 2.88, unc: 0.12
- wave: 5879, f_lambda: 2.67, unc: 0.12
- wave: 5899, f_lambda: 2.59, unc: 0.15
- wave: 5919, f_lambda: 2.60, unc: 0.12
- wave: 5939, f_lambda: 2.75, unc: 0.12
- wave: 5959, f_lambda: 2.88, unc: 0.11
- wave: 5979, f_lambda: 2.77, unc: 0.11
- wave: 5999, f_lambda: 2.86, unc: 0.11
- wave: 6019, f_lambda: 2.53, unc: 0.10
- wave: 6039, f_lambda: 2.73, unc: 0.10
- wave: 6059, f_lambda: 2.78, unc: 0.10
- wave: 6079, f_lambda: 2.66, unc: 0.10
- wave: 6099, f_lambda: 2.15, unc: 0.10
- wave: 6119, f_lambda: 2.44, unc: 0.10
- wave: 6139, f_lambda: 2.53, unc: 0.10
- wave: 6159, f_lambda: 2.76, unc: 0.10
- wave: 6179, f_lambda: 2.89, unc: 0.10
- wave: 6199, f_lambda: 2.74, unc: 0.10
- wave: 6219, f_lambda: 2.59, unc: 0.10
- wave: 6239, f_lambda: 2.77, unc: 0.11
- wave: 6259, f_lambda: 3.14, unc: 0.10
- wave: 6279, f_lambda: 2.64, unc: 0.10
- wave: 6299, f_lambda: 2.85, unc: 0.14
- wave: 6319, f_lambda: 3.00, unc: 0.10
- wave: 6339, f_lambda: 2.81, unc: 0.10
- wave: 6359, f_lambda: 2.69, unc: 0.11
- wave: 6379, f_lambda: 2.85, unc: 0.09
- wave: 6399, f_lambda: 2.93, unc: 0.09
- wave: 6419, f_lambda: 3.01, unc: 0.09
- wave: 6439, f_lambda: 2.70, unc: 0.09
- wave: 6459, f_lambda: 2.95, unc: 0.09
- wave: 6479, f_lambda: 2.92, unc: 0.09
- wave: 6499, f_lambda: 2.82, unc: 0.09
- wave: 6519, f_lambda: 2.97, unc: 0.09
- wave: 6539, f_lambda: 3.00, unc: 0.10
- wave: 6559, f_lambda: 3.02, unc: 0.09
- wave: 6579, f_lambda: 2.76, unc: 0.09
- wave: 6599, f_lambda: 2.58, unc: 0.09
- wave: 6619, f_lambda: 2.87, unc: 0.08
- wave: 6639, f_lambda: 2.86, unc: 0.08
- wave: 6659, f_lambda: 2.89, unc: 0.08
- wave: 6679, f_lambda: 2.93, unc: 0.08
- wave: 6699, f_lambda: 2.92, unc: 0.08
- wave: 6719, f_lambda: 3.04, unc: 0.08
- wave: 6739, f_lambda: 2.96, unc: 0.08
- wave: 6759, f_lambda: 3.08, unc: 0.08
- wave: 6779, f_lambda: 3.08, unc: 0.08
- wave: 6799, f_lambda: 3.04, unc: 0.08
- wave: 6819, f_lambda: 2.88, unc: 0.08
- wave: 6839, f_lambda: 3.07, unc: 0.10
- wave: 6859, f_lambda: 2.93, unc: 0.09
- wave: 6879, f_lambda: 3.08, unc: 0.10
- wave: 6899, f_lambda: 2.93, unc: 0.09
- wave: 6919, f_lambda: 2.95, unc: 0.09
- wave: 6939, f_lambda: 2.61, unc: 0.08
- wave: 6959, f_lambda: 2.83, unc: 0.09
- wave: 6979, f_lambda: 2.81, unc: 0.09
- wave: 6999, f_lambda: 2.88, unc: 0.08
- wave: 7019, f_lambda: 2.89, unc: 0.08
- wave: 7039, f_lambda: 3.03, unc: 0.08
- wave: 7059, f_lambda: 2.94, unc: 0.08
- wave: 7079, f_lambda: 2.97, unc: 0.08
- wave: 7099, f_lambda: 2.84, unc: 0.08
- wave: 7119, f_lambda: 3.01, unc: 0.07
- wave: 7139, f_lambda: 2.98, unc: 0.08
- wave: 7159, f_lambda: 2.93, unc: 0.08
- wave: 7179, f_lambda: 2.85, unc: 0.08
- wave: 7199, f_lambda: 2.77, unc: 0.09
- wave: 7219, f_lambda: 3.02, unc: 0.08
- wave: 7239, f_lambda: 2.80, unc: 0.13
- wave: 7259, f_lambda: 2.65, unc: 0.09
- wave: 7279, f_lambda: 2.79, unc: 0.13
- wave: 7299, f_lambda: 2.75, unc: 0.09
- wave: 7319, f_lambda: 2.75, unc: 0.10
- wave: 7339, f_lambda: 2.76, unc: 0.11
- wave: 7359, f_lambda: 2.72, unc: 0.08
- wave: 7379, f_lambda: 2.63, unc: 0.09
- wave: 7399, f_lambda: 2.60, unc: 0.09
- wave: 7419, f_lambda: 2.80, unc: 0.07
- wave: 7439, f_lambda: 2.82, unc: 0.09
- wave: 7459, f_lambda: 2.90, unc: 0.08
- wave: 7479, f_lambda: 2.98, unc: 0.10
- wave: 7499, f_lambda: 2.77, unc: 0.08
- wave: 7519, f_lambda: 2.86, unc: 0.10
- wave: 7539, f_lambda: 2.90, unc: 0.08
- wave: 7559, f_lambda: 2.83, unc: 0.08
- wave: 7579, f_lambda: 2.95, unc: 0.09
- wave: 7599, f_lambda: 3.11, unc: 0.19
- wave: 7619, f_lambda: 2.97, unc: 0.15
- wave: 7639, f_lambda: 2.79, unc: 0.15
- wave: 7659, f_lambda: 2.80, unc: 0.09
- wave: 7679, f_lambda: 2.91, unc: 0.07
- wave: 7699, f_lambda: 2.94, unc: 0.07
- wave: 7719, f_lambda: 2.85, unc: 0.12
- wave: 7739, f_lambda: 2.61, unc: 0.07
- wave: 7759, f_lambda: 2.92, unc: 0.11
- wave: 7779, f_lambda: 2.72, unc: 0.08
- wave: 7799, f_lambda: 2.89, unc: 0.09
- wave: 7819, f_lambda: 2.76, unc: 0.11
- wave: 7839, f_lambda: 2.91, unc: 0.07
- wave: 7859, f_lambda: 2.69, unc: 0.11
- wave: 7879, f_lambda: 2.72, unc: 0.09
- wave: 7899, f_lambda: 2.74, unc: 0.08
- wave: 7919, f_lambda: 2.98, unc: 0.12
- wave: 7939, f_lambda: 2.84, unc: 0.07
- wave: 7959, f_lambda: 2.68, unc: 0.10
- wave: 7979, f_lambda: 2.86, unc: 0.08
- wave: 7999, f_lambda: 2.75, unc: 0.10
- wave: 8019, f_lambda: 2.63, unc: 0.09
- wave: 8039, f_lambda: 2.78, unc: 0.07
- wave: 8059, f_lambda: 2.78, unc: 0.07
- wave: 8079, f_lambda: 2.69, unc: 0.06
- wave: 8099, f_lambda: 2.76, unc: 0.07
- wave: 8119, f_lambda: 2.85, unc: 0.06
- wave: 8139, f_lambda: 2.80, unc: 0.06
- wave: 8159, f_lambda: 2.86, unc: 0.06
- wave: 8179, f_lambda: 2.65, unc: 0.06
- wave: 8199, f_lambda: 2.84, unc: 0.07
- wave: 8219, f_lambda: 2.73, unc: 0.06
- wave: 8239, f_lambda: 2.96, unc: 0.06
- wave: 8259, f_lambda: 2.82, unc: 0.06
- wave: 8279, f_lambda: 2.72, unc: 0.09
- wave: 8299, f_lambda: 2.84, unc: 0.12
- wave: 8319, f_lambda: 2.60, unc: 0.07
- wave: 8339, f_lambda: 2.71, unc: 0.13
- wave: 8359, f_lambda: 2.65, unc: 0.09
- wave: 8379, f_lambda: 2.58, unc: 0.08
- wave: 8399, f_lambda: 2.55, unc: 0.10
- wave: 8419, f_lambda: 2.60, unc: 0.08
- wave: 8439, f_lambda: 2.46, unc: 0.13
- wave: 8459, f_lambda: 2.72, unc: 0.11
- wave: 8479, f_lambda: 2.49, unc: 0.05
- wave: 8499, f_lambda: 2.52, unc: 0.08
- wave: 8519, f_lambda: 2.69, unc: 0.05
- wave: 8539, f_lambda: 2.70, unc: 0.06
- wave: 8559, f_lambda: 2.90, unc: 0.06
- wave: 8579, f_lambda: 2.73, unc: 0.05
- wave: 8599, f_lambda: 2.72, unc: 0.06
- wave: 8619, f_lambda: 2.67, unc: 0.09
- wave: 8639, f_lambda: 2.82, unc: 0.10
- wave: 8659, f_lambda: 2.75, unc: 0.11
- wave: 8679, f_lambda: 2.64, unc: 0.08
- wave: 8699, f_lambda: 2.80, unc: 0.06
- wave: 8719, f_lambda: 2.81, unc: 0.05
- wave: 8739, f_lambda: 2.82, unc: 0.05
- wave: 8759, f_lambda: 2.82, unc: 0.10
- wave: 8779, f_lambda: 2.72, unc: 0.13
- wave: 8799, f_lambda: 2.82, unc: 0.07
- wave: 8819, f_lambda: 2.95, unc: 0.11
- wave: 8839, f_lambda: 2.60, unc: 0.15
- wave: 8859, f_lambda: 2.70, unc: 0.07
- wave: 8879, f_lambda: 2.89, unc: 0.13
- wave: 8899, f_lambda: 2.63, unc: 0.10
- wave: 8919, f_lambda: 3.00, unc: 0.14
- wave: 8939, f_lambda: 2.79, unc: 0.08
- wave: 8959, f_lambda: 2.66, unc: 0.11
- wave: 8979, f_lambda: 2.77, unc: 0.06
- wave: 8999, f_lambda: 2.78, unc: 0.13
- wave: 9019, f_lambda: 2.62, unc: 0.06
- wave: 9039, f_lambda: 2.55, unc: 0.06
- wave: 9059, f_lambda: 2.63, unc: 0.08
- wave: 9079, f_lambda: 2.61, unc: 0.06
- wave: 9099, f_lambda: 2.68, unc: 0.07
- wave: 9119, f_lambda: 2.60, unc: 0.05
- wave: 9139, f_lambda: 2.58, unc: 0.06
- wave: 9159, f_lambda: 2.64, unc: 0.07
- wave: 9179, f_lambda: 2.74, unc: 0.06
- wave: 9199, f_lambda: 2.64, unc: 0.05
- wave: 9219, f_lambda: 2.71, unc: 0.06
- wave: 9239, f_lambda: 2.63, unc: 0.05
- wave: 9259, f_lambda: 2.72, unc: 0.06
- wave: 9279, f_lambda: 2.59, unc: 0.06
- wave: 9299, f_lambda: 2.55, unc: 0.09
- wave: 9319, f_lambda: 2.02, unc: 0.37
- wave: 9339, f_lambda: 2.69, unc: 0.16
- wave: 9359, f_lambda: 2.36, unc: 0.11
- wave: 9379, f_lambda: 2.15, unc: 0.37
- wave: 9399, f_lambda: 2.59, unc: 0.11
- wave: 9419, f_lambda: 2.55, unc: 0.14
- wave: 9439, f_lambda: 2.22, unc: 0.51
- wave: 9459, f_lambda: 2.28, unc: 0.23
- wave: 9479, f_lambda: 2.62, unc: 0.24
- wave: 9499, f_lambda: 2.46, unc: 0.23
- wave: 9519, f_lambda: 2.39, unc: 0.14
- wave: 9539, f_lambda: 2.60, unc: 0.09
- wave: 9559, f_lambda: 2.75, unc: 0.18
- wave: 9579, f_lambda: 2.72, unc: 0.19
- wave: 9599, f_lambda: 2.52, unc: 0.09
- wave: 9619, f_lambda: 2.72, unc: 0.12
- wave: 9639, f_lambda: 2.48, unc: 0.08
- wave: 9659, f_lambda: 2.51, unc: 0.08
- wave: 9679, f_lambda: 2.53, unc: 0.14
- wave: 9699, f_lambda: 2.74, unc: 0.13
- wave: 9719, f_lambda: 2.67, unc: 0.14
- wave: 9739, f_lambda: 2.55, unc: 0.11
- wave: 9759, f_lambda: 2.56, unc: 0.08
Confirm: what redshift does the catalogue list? 0.179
